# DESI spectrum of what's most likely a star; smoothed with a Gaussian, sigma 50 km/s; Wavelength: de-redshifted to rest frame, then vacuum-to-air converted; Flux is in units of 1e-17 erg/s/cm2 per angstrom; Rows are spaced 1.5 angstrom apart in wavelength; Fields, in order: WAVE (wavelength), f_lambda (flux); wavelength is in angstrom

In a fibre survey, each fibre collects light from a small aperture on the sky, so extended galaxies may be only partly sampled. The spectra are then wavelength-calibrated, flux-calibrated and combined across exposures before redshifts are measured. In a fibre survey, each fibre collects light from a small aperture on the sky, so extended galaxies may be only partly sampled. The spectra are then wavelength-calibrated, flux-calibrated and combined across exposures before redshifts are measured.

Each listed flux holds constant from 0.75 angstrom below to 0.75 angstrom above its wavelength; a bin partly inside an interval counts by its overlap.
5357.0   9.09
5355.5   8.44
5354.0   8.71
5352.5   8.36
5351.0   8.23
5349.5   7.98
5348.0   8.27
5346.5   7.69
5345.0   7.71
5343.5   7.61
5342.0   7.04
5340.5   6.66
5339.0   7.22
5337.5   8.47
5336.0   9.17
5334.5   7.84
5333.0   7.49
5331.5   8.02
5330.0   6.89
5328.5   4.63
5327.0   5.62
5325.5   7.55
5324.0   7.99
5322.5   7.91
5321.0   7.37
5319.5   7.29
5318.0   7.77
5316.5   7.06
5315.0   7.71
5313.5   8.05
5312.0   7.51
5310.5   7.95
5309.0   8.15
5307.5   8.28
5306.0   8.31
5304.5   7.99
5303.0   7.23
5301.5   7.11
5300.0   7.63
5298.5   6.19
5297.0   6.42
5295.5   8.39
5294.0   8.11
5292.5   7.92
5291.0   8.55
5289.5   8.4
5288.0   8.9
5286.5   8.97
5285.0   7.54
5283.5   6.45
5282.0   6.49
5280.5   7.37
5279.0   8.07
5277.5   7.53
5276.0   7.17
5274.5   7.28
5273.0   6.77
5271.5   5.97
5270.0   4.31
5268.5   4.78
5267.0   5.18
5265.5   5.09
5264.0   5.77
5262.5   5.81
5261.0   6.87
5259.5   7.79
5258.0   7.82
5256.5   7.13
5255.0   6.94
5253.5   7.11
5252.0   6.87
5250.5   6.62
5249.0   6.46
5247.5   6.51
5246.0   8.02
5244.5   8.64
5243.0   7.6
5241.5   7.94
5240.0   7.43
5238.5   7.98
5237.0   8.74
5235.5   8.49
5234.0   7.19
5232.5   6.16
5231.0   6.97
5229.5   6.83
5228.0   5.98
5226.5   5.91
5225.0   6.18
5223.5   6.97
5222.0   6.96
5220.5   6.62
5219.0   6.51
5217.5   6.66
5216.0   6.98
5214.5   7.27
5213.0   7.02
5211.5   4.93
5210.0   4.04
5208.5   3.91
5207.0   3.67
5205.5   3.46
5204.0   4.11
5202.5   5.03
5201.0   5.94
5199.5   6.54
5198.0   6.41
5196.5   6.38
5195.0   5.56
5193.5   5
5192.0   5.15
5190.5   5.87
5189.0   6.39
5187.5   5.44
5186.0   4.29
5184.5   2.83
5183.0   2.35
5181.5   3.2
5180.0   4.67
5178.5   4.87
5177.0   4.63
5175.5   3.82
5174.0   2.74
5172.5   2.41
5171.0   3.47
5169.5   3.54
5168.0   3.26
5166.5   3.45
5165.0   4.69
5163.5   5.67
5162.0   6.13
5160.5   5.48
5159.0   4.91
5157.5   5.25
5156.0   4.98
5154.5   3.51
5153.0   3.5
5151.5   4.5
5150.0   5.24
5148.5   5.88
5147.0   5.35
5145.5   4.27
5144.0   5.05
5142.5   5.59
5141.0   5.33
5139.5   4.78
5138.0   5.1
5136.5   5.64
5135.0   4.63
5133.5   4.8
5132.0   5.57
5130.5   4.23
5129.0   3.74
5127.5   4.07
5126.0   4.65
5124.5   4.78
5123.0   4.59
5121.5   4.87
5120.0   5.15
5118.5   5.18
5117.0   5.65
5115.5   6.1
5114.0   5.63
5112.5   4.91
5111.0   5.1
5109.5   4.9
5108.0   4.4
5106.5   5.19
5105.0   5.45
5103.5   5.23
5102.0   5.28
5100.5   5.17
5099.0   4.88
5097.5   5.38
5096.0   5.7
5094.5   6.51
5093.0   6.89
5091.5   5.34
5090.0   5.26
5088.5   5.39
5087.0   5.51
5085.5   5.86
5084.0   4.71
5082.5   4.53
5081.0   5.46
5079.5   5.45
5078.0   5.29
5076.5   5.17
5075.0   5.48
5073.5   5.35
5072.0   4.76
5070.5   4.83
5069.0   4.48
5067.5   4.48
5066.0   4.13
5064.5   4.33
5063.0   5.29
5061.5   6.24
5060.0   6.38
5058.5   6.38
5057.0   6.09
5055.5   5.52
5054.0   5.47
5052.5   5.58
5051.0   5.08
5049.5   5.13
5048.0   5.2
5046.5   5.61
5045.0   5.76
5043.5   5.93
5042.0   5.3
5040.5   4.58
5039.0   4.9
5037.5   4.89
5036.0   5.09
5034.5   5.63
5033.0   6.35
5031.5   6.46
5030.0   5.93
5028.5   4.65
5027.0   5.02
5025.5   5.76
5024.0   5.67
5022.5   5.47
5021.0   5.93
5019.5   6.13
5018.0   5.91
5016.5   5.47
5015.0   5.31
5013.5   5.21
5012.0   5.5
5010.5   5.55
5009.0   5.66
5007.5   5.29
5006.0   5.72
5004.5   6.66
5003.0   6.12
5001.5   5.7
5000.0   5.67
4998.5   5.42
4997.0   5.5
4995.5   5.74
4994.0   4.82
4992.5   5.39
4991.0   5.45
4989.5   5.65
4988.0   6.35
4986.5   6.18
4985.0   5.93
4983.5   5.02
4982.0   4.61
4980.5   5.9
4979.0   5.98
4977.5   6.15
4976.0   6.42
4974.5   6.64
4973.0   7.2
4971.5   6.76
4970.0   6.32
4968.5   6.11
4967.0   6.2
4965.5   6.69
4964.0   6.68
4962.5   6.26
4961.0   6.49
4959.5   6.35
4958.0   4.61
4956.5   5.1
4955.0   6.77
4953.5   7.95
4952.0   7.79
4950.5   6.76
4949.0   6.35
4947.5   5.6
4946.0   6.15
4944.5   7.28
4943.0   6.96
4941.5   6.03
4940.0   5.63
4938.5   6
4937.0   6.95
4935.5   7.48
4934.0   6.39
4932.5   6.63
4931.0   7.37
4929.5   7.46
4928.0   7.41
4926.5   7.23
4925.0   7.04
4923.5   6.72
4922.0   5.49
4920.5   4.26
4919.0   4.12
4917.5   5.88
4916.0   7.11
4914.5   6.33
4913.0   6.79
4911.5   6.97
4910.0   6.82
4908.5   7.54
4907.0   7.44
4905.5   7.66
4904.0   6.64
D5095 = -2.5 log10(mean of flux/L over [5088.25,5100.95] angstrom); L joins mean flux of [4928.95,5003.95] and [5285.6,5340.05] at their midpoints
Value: 0.20 mag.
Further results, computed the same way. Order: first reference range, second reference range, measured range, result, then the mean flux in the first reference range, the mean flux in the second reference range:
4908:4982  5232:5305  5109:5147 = 0.35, 6.45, 7.18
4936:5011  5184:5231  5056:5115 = 0.11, 6.1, 5.68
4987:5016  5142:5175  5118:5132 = 0.02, 5.62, 4.48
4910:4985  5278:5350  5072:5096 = 0.24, 6.38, 7.6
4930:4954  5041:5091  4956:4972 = 0.05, 6.7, 5.31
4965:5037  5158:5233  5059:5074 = 0.11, 5.79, 5.14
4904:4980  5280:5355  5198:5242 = 0.17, 6.53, 7.65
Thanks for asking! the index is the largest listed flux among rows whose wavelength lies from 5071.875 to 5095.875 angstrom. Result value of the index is 6.89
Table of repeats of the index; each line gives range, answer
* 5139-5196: 6.39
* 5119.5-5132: 5.57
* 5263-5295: 8.97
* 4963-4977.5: 7.2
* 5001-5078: 6.66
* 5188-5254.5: 8.74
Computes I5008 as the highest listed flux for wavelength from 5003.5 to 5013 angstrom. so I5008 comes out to 6.66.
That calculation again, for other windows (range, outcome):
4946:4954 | 7.95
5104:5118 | 6.1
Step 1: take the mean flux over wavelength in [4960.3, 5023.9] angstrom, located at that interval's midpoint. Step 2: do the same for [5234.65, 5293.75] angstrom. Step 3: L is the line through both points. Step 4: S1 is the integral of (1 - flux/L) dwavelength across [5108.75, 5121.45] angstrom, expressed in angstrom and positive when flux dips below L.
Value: 2.28 angstrom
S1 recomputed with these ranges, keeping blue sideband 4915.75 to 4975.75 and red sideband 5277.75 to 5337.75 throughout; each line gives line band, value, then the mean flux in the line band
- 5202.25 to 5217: 4.5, 5.07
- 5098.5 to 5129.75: 8.9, 5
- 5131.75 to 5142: 2.8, 5.11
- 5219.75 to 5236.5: 1.3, 6.78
